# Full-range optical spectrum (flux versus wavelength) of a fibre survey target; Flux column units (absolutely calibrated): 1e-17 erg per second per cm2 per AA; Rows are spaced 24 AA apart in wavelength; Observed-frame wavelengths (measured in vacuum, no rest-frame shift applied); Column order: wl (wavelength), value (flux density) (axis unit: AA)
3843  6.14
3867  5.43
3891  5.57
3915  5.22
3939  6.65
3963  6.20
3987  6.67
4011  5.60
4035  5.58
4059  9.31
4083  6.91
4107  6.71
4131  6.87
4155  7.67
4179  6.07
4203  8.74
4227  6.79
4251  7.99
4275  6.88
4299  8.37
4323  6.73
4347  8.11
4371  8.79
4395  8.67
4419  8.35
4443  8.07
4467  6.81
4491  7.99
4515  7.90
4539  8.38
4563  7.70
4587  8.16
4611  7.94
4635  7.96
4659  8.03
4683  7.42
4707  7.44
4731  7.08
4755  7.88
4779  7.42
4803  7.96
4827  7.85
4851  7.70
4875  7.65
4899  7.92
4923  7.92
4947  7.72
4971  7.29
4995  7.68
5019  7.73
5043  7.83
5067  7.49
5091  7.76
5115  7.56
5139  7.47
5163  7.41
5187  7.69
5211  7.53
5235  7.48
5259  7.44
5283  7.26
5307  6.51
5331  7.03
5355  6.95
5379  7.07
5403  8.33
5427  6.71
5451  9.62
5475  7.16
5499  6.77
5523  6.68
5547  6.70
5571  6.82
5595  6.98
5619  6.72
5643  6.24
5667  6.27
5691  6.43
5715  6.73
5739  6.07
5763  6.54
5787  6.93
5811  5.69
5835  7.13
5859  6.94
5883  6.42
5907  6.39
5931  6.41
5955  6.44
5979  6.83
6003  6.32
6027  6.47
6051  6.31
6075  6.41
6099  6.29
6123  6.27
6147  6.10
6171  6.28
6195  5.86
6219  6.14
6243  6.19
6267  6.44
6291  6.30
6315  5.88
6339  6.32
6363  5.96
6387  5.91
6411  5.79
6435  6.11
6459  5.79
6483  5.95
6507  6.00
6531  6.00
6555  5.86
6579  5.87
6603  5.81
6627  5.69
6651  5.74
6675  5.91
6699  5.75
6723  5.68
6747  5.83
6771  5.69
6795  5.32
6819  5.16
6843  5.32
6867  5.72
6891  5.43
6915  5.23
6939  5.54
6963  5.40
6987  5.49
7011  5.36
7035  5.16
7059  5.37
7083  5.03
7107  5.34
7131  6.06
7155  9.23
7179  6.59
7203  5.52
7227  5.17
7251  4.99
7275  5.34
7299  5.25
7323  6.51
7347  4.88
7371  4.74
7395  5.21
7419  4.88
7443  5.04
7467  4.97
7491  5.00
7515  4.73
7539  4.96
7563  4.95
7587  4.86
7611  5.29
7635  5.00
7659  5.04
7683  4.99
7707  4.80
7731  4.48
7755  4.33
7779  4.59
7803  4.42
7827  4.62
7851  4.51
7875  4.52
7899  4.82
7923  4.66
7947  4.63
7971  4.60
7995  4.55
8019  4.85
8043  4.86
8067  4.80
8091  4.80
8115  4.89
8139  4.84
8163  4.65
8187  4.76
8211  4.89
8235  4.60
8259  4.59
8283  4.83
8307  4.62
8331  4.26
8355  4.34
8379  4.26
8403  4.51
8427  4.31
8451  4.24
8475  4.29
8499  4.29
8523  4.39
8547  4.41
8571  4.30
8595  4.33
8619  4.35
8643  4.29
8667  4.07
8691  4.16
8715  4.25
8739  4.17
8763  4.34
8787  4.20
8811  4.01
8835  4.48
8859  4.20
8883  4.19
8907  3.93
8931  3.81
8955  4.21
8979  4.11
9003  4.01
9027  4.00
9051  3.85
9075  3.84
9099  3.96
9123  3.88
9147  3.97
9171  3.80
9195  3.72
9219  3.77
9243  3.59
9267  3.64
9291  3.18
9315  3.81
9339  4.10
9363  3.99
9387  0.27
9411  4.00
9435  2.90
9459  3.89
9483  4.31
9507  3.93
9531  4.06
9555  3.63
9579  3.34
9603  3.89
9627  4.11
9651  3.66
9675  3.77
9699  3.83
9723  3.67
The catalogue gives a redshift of 0.09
